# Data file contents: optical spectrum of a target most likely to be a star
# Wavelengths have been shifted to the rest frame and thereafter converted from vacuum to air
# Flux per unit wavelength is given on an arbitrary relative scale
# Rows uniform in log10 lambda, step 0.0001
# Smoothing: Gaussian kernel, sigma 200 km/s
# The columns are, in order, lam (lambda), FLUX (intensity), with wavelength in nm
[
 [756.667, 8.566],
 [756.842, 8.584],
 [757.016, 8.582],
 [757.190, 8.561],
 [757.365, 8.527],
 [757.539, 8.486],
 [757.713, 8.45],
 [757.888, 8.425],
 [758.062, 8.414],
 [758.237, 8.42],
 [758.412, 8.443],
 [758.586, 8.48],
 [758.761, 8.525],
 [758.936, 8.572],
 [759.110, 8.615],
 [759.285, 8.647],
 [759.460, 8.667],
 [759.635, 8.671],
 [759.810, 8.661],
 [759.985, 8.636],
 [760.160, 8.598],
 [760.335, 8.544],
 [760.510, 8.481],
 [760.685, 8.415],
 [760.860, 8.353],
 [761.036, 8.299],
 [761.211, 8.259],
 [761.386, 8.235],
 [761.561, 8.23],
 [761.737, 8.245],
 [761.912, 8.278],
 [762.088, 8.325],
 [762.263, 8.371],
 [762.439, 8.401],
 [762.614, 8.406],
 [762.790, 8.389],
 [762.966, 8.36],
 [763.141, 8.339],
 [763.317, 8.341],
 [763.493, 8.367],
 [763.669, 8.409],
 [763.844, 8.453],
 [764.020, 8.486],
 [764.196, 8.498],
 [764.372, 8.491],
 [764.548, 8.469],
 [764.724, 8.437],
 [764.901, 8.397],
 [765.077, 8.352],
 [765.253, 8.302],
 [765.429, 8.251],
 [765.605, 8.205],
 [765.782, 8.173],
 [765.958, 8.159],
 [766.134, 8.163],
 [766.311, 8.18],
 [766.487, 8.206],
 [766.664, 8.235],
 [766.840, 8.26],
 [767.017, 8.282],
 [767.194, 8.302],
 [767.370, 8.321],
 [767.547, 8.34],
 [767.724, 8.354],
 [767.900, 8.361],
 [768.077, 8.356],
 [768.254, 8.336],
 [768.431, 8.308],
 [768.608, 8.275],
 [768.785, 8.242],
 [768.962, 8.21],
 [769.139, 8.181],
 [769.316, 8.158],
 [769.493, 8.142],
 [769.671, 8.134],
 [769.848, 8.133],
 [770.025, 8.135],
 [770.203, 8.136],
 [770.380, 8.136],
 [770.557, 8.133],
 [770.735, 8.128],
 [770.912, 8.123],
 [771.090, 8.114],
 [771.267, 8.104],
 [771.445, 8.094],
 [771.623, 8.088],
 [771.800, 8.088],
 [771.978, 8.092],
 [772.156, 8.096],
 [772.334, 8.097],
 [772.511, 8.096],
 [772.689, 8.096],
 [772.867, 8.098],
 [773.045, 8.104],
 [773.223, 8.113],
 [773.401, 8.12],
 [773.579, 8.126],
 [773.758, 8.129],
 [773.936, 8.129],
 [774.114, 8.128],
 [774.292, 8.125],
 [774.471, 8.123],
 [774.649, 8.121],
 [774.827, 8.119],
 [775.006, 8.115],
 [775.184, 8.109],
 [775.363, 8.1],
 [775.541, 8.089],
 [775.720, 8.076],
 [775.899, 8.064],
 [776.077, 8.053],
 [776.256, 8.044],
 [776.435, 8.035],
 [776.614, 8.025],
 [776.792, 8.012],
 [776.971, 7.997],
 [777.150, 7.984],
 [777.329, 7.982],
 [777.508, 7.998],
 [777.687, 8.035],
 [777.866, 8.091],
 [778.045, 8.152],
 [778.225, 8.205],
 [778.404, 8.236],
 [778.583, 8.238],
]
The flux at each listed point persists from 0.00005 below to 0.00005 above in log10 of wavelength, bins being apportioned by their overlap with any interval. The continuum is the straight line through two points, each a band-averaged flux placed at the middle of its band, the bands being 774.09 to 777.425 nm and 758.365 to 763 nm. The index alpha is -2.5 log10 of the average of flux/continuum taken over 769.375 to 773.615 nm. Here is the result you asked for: 0.01 mag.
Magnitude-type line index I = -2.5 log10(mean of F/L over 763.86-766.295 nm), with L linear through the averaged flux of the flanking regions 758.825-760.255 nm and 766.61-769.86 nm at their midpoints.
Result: 0.01 mag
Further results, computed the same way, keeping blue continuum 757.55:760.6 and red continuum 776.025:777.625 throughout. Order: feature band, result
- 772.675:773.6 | 0.00 mag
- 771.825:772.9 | 0.01 mag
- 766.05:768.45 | 0.00 mag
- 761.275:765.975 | 0.01 mag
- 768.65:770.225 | 0.01 mag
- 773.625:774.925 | 0.00 mag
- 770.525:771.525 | 0.01 mag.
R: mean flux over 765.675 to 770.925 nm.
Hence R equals 8.22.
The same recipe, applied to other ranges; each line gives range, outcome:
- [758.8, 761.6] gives 8.5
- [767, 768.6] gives 8.33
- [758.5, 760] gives 8.61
